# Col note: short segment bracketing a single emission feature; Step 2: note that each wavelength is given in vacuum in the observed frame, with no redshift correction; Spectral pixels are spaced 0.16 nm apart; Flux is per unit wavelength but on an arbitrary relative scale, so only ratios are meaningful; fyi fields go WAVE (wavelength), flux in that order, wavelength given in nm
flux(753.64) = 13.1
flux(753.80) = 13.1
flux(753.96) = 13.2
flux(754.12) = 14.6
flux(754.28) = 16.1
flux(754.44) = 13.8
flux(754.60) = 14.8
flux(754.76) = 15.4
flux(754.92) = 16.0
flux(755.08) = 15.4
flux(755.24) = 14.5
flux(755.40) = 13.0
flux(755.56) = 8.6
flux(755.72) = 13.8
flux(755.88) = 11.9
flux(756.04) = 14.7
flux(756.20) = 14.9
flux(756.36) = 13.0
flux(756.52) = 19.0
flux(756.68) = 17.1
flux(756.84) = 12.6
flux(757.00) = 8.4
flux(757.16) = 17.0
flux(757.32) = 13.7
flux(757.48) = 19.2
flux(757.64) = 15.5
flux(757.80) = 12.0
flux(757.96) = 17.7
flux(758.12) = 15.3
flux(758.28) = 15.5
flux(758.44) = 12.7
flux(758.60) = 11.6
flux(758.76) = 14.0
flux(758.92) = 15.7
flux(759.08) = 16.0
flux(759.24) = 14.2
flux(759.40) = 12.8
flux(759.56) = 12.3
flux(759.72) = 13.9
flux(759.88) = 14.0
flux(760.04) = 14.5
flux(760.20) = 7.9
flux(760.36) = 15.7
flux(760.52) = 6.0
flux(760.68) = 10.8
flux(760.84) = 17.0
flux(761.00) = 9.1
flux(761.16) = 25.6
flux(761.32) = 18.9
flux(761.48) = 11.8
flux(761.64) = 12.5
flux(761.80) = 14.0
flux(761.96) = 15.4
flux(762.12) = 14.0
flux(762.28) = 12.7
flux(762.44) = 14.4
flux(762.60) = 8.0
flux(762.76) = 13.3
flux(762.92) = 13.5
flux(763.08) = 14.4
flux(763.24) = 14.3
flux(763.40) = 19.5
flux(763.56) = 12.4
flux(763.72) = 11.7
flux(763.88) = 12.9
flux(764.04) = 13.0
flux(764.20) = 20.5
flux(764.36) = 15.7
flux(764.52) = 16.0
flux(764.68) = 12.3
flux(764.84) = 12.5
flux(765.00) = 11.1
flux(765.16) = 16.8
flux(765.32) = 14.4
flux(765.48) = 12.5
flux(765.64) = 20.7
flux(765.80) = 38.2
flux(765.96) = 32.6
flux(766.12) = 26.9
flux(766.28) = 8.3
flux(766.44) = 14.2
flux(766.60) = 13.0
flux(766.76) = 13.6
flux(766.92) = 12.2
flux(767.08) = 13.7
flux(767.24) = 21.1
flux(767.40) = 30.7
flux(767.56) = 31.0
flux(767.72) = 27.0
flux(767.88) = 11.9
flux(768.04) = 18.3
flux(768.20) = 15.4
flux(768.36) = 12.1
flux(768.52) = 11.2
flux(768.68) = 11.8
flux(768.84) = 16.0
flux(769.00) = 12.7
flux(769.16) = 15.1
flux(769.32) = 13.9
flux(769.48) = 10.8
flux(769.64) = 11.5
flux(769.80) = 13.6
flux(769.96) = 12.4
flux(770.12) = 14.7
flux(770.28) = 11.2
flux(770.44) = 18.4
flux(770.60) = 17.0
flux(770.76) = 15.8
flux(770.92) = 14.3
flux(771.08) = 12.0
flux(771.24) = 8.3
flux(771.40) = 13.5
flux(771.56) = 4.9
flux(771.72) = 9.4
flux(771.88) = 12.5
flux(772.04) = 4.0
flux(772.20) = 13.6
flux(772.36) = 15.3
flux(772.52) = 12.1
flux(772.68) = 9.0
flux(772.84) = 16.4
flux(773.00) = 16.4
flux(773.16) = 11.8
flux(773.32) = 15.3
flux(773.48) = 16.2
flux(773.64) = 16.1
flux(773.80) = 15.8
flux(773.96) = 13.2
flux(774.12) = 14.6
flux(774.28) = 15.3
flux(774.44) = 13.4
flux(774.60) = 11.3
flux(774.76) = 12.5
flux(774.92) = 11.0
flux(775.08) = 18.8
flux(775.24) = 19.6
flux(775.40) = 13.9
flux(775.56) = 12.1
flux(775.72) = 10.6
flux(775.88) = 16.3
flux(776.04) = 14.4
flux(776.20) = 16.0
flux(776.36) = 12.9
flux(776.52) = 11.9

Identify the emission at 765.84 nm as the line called [S II] 6716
